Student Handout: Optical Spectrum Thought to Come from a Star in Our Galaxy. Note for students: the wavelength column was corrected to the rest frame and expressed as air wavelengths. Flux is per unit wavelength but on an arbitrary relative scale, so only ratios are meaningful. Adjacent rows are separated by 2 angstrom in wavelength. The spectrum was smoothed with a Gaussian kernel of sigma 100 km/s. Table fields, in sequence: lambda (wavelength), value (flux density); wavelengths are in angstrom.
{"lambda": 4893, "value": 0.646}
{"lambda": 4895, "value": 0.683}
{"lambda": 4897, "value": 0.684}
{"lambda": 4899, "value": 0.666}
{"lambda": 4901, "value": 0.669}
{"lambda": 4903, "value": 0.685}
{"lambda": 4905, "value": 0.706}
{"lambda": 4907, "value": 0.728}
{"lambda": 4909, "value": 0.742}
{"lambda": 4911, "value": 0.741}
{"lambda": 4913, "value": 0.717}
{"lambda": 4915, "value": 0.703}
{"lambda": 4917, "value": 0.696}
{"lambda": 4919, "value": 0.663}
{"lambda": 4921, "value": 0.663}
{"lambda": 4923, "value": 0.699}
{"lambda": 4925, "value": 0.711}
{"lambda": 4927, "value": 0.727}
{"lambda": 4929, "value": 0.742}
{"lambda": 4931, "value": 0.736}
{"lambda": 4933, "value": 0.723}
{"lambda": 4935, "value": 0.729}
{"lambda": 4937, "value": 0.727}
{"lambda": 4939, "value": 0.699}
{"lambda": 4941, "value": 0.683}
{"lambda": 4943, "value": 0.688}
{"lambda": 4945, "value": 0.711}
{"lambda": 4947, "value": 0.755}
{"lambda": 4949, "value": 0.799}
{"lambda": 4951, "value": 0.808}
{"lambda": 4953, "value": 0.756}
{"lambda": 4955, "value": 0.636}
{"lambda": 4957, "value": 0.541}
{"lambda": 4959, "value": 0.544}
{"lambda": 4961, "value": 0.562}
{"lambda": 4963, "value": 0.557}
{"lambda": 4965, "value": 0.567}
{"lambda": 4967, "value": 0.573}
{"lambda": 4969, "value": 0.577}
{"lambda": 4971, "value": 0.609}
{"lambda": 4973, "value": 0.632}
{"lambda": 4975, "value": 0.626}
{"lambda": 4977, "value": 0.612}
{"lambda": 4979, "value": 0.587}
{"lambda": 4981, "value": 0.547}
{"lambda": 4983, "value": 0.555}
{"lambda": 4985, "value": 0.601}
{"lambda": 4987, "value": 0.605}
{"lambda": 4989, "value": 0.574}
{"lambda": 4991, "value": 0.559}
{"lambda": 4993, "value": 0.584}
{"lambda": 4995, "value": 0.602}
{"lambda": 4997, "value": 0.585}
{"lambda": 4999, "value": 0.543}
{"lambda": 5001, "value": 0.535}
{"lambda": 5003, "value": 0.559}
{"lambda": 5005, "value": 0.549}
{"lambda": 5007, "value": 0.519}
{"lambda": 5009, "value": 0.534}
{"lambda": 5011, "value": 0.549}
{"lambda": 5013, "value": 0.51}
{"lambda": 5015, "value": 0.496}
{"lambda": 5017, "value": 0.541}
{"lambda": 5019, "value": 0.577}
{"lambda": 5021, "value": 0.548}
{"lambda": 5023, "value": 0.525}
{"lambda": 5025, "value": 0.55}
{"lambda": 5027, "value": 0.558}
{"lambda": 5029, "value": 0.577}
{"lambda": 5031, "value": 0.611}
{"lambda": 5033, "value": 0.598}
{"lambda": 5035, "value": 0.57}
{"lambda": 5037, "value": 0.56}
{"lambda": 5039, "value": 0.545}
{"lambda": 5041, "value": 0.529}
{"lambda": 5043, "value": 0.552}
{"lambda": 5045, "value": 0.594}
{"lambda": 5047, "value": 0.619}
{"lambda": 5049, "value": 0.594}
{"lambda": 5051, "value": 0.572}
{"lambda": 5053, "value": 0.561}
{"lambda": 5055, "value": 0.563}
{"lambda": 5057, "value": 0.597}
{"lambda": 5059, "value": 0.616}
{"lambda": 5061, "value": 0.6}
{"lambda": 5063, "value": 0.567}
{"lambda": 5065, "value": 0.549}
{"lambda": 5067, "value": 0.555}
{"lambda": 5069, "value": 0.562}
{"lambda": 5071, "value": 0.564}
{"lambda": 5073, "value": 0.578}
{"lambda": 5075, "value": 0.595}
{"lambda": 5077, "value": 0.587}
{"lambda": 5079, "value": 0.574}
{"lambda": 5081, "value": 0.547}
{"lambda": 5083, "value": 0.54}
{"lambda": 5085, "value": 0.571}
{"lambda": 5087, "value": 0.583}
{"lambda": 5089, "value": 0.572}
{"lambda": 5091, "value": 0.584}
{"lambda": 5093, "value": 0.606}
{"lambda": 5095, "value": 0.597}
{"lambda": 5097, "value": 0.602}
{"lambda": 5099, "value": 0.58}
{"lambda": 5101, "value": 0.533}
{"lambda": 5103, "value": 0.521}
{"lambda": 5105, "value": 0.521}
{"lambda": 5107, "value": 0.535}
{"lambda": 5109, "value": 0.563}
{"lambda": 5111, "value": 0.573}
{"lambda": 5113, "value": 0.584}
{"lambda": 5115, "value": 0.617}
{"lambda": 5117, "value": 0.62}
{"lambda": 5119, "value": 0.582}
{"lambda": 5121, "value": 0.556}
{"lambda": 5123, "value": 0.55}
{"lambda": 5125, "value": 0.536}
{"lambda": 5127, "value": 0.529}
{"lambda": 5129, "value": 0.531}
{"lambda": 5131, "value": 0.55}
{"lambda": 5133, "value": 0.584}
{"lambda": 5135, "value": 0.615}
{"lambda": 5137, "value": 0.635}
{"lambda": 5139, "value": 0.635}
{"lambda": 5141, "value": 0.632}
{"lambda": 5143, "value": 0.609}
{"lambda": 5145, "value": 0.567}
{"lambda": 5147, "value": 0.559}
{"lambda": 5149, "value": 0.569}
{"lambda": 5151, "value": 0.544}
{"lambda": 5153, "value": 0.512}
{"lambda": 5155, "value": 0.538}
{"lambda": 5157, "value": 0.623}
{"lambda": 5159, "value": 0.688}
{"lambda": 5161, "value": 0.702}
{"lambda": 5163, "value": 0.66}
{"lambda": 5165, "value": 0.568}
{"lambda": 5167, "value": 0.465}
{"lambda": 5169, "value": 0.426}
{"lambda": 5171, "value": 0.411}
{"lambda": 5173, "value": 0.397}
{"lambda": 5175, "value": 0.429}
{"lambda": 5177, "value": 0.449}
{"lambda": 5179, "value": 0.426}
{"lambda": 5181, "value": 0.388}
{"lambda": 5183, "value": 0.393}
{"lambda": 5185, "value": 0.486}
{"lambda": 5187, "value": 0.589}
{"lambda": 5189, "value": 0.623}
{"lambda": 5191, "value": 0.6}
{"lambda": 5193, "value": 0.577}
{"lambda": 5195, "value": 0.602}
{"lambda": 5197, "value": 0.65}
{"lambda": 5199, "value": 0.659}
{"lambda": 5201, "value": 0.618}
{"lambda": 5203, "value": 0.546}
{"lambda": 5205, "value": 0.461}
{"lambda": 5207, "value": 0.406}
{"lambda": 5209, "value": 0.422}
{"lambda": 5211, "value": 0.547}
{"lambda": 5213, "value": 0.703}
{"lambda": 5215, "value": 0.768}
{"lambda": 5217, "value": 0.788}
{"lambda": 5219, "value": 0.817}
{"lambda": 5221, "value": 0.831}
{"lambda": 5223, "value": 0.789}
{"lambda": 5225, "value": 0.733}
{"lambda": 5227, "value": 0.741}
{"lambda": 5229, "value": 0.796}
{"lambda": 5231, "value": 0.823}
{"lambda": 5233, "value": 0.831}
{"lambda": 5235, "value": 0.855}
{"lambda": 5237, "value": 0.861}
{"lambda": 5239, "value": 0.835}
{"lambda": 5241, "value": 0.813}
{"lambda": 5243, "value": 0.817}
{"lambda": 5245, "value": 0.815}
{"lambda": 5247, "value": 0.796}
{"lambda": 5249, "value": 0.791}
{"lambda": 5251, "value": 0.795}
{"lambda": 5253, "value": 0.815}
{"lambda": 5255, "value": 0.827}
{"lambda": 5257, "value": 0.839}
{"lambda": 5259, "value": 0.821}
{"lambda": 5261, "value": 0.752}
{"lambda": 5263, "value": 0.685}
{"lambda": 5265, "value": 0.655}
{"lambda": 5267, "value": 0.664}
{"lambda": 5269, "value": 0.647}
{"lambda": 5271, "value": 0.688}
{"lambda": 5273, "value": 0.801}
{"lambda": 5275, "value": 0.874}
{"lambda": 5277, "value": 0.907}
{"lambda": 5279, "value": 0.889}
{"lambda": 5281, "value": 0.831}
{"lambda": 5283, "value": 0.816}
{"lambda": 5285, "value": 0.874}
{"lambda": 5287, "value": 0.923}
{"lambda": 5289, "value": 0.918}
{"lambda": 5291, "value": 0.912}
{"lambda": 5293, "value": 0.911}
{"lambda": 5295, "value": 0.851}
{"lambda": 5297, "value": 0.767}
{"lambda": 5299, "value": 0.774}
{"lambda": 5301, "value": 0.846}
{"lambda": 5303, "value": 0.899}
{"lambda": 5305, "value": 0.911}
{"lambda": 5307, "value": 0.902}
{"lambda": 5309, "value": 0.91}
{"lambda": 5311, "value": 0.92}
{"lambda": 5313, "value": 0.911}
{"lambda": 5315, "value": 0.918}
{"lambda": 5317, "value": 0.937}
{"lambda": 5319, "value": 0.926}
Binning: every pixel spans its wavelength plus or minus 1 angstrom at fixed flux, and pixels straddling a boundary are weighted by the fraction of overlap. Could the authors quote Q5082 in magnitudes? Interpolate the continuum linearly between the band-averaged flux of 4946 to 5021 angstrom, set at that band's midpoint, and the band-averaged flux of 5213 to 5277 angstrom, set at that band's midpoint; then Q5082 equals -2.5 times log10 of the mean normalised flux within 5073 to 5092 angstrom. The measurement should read 0.16 mag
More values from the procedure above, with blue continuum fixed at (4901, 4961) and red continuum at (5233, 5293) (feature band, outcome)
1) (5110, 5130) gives 0.32 mag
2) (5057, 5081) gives 0.28 mag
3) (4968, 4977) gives 0.17 mag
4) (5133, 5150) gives 0.27 mag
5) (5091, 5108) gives 0.32 mag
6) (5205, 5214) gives 0.48 mag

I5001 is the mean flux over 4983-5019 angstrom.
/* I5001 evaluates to 0.556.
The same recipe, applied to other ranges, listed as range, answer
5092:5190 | 0.551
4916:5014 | 0.63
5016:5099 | 0.573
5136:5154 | 0.585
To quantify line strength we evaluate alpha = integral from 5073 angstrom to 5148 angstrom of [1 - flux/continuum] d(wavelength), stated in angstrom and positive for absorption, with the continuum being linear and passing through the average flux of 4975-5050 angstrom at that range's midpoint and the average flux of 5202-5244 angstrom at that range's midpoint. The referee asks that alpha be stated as 7.4 angstrom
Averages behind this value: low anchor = 0.564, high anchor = 0.723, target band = 0.575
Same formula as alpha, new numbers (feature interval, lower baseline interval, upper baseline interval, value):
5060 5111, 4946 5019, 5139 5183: -1.03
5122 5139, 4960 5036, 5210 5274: 2.73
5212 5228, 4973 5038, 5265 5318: 0.16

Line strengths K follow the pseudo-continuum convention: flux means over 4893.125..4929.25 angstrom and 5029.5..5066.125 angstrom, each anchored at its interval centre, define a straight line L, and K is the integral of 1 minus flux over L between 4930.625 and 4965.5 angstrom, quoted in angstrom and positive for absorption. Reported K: -0.7 angstrom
